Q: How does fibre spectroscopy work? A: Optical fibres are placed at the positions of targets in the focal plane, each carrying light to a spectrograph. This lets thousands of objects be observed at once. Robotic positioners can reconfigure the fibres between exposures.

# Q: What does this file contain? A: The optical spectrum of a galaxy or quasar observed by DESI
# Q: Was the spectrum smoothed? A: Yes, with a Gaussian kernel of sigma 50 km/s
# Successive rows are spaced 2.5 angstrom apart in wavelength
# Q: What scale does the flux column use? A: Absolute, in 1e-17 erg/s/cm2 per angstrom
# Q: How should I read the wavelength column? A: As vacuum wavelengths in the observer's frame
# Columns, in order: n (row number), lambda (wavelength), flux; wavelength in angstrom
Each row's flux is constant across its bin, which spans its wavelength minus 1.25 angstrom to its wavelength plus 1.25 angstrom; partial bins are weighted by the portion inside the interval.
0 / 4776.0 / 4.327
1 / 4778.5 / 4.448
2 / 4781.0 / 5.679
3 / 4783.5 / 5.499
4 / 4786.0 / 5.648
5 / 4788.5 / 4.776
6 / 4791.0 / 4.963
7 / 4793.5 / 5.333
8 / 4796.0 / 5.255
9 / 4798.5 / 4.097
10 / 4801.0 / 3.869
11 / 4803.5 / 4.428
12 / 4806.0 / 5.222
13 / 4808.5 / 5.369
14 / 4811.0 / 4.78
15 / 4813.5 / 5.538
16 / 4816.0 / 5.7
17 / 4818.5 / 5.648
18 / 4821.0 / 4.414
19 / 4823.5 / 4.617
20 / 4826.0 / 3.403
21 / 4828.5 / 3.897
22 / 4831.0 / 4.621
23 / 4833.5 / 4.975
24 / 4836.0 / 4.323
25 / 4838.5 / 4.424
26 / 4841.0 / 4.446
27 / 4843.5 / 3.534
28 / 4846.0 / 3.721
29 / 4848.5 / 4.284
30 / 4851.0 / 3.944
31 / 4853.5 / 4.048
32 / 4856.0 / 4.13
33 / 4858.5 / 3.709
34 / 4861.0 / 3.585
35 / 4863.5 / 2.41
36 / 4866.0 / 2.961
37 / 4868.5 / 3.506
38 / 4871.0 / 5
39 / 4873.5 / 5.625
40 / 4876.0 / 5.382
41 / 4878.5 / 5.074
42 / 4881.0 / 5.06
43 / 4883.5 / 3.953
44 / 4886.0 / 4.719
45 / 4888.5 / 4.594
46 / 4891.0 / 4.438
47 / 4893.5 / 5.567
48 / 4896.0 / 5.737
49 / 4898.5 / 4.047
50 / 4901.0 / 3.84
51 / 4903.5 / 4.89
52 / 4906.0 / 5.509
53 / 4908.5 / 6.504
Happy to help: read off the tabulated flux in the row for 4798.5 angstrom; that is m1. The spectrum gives 4.097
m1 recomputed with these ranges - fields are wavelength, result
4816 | 5.7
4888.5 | 4.594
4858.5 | 3.709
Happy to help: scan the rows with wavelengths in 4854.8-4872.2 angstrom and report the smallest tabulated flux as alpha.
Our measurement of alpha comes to 2.41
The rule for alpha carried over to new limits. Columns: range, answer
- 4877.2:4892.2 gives 3.953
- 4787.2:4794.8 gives 4.776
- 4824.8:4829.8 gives 3.403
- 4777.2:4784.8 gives 4.448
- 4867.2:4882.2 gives 3.506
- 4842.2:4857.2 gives 3.534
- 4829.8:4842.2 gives 4.323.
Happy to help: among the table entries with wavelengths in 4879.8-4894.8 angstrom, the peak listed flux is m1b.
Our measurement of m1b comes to 5.567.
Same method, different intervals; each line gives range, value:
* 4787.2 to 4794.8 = 5.333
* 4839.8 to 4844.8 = 4.446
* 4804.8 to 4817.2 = 5.7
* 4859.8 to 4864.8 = 3.585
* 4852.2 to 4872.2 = 5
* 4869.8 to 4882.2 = 5.625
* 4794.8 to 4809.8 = 5.369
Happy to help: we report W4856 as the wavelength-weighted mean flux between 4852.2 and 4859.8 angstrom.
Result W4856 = 3.96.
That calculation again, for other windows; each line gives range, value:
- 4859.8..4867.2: 2.98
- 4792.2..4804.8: 4.6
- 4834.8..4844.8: 4.18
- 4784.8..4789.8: 5.21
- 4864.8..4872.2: 3.82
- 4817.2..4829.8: 4.4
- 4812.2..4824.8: 5.17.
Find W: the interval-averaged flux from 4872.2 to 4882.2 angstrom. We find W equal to 5.28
